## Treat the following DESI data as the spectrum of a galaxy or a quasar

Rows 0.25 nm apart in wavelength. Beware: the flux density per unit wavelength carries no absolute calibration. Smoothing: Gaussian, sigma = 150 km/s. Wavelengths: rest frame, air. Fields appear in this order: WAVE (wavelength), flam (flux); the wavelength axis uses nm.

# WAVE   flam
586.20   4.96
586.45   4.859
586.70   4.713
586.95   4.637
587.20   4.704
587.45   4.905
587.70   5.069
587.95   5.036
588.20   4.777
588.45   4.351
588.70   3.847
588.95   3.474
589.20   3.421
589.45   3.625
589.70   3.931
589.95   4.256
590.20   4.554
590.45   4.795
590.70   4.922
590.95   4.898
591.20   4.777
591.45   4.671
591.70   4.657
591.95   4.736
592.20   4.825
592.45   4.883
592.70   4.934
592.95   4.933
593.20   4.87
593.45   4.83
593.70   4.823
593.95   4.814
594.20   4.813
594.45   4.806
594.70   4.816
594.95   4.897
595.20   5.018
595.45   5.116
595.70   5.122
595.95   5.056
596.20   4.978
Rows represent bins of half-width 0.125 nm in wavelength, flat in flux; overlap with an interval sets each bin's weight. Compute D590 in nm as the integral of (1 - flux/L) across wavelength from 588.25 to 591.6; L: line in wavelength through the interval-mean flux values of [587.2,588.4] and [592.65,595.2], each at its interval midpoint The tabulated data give 0.405 nm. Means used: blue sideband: 4.88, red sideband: 4.86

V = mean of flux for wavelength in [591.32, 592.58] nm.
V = 4.76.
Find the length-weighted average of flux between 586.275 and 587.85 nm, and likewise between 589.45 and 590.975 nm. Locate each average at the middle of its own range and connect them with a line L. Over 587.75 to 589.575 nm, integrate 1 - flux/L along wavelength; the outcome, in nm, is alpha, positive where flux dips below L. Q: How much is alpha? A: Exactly 0.21 nm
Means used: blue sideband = 4.82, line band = 4.12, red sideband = 4.46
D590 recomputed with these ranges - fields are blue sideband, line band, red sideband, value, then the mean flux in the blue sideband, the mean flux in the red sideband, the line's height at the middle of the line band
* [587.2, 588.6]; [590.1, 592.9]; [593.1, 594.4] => 0.01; 4.8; 4.83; 4.82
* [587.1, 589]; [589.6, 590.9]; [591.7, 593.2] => 0.05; 4.56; 4.85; 4.7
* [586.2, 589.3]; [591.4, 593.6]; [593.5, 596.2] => -0.01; 4.51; 4.93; 4.79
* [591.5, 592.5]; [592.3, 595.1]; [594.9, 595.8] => 0.03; 4.76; 5.05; 4.91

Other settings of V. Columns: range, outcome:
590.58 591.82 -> 4.78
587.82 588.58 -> 4.72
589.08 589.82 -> 3.66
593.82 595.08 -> 4.83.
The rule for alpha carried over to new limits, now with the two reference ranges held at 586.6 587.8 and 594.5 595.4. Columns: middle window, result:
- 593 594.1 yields 0.013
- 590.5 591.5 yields 0.007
